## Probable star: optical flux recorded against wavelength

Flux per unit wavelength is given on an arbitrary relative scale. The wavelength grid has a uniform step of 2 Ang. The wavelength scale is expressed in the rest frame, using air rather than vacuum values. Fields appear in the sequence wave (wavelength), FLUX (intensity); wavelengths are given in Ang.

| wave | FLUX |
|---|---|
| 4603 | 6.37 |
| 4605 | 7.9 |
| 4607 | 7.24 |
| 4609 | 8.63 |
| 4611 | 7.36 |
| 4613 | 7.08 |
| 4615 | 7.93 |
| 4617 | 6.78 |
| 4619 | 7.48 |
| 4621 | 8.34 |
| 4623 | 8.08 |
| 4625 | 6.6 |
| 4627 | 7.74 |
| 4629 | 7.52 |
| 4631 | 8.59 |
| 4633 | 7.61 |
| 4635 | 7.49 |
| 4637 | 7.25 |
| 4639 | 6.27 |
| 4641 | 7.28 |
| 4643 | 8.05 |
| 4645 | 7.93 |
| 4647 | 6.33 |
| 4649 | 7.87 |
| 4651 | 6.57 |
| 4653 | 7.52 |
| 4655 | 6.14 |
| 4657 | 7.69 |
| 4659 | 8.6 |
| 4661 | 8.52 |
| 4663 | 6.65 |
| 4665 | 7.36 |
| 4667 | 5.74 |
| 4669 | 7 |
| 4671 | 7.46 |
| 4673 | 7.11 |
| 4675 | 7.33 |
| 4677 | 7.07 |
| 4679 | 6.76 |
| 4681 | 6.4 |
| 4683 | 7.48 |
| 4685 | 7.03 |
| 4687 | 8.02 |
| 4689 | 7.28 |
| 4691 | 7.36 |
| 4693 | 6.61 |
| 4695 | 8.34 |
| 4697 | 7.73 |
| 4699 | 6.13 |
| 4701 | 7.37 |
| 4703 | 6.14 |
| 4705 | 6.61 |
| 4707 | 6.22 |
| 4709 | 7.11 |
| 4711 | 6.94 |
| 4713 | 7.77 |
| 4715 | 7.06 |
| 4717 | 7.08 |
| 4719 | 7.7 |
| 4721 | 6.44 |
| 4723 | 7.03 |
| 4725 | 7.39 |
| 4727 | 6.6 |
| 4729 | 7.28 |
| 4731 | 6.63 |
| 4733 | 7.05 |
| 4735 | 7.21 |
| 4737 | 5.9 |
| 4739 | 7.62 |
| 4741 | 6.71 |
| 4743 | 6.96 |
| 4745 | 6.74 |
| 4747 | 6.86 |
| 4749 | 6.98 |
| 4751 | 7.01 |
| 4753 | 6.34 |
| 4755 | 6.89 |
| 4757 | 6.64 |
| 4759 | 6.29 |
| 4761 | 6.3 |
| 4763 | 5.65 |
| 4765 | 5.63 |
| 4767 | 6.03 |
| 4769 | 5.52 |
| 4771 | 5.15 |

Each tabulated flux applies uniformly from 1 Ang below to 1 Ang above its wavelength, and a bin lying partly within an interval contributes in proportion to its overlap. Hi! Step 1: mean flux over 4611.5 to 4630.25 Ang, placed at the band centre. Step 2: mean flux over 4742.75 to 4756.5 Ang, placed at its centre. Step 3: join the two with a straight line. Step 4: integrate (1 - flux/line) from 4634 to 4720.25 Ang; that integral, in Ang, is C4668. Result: 0.5 Ang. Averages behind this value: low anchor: 7.52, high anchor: 6.81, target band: 7.17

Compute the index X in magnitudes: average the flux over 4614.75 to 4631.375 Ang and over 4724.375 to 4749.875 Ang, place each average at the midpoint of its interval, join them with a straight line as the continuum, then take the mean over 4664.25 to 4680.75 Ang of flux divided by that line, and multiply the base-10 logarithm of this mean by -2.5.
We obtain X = 0.06 mag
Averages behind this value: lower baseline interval 7.63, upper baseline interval 6.91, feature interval 6.95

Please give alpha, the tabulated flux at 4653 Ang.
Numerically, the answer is 7.52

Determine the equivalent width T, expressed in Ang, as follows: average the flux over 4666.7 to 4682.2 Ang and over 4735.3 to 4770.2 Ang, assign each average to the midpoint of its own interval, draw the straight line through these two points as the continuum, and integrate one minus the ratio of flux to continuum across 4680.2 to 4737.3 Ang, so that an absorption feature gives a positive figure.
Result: -2.7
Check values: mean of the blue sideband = 6.92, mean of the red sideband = 6.48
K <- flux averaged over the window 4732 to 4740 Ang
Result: 6.95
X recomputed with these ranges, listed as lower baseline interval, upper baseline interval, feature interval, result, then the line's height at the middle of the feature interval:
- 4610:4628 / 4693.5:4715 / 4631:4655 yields 0.010 mag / 7.36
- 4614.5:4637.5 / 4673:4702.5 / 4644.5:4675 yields 0.023 mag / 7.38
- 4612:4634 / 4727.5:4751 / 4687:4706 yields 0.008 mag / 7.16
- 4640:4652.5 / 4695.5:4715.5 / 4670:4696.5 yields -0.025 mag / 7.09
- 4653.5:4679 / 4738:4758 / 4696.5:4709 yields 0.058 mag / 7.06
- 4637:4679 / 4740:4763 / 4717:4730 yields -0.039 mag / 6.82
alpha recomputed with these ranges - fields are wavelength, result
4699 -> 6.13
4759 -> 6.29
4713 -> 7.77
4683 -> 7.48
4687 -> 8.02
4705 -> 6.61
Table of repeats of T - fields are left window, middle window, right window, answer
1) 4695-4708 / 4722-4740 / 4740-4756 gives -0.40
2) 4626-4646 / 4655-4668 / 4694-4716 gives 0.09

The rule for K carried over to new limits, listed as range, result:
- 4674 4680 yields 7.05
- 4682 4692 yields 7.43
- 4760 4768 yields 5.9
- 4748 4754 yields 6.78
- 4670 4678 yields 7.24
